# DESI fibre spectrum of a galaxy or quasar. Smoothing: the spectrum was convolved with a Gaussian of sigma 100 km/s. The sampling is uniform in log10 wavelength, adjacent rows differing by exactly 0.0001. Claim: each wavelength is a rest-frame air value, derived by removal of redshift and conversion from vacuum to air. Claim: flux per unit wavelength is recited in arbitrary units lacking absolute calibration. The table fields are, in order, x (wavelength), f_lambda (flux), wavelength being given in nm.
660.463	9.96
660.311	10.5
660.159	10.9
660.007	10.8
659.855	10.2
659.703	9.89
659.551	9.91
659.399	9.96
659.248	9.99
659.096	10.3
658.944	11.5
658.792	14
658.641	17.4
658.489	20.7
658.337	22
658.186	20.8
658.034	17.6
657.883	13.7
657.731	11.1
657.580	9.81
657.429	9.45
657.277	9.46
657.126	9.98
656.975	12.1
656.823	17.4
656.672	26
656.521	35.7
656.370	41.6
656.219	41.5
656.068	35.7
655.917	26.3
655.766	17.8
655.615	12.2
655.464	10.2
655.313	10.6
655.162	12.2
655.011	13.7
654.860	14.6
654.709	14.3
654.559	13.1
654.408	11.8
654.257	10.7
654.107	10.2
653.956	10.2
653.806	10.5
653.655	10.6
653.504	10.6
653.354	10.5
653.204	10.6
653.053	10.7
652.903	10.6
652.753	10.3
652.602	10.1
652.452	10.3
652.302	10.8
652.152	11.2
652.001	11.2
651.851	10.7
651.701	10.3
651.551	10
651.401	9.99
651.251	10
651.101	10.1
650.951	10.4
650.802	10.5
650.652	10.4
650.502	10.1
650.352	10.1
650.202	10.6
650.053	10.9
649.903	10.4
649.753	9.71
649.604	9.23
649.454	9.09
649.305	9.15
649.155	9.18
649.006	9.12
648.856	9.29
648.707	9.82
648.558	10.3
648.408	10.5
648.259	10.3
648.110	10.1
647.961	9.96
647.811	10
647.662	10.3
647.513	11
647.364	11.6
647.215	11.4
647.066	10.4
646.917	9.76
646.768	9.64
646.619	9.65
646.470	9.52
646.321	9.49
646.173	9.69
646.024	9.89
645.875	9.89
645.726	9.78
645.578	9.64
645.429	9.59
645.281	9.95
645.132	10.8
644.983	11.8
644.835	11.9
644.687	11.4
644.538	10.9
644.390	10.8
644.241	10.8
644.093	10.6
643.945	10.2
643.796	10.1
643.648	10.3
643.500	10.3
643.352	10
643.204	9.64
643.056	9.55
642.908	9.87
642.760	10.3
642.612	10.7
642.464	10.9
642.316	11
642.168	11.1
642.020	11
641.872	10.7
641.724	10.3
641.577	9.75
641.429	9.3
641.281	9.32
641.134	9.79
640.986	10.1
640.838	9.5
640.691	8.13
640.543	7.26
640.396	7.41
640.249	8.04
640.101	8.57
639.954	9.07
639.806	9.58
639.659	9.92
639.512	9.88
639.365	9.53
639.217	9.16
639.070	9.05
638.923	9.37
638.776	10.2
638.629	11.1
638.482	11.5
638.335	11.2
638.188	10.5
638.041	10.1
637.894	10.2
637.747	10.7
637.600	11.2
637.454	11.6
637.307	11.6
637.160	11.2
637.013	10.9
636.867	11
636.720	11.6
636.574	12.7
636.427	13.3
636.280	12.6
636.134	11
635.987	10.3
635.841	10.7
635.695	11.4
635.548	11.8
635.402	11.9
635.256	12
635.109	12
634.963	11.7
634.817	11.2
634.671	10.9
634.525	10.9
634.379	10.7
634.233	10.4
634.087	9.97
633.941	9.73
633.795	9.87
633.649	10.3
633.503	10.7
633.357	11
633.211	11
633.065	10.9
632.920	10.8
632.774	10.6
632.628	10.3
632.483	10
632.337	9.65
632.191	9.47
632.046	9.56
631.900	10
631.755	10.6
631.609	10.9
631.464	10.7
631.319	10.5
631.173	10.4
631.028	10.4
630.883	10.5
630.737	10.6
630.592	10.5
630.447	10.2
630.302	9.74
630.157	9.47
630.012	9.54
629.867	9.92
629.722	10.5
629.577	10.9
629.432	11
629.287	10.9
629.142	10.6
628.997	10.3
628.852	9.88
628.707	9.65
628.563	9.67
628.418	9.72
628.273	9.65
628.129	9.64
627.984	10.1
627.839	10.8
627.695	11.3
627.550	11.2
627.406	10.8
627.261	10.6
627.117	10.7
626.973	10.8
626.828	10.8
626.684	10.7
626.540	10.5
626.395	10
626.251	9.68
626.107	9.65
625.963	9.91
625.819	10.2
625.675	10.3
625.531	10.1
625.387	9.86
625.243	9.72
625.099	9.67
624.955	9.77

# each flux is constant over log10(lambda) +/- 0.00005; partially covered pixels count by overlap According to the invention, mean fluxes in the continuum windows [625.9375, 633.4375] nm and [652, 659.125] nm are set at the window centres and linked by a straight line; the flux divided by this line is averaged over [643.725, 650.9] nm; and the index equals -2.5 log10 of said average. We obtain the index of 0.32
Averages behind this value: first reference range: 10.3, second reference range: 15.4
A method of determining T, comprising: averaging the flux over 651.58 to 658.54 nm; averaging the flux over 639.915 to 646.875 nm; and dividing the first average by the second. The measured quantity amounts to 1.53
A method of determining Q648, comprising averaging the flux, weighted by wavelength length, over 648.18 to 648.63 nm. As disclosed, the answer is 10.4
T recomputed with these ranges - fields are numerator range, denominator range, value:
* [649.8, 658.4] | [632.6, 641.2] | 1.34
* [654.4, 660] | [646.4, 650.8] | 1.65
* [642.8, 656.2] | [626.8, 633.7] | 1.08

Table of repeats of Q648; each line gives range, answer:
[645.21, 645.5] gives 9.79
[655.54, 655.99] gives 18.7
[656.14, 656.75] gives 36.2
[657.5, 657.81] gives 10.5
